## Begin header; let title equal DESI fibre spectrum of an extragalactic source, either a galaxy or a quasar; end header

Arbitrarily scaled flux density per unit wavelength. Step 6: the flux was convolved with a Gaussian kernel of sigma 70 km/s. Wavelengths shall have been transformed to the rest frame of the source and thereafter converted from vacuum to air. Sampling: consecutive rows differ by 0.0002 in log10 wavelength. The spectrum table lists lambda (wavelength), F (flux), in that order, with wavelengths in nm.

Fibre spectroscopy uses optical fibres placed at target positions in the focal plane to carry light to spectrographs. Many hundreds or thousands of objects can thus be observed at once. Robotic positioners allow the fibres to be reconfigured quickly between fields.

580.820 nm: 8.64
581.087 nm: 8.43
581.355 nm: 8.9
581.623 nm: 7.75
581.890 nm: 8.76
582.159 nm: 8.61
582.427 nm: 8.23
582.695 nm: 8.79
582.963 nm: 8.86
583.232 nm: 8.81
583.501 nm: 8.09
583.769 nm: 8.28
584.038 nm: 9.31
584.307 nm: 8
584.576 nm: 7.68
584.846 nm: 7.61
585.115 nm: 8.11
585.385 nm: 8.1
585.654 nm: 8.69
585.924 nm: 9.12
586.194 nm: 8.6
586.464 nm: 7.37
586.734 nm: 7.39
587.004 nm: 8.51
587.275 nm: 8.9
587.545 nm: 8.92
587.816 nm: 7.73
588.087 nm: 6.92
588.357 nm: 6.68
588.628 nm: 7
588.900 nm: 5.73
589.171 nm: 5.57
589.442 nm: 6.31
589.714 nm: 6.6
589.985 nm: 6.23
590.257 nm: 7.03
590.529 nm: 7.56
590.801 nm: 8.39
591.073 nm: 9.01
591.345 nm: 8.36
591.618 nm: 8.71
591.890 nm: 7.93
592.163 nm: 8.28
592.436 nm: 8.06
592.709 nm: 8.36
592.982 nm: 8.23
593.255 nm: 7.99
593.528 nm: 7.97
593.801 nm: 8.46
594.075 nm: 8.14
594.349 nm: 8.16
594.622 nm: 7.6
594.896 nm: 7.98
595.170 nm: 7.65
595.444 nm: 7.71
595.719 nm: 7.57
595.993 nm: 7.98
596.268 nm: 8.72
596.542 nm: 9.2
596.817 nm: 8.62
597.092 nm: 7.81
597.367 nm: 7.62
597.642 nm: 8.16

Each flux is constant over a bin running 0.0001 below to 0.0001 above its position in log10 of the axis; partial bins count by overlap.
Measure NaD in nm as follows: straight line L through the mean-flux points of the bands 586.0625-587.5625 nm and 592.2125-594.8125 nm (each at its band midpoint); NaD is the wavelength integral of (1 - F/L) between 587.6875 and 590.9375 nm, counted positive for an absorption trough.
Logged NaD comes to 0.55 nm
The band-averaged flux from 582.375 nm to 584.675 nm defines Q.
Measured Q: 8.47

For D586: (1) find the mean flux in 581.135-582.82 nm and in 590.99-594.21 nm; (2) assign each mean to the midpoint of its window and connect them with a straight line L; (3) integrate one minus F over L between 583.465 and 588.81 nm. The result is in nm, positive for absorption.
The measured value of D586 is 0.25 nm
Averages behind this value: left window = 8.5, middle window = 8.03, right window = 8.28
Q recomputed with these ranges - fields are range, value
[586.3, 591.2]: 7.33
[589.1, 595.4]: 7.79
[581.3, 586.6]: 8.38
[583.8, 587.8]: 8.29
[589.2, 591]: 7.01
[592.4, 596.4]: 8.04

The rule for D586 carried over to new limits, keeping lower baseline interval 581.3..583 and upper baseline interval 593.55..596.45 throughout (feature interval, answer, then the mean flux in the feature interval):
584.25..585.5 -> 0.08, 7.89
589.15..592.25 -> 0.24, 7.56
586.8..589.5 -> 0.34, 7.26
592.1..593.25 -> -0.01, 8.2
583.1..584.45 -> 0.00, 8.5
